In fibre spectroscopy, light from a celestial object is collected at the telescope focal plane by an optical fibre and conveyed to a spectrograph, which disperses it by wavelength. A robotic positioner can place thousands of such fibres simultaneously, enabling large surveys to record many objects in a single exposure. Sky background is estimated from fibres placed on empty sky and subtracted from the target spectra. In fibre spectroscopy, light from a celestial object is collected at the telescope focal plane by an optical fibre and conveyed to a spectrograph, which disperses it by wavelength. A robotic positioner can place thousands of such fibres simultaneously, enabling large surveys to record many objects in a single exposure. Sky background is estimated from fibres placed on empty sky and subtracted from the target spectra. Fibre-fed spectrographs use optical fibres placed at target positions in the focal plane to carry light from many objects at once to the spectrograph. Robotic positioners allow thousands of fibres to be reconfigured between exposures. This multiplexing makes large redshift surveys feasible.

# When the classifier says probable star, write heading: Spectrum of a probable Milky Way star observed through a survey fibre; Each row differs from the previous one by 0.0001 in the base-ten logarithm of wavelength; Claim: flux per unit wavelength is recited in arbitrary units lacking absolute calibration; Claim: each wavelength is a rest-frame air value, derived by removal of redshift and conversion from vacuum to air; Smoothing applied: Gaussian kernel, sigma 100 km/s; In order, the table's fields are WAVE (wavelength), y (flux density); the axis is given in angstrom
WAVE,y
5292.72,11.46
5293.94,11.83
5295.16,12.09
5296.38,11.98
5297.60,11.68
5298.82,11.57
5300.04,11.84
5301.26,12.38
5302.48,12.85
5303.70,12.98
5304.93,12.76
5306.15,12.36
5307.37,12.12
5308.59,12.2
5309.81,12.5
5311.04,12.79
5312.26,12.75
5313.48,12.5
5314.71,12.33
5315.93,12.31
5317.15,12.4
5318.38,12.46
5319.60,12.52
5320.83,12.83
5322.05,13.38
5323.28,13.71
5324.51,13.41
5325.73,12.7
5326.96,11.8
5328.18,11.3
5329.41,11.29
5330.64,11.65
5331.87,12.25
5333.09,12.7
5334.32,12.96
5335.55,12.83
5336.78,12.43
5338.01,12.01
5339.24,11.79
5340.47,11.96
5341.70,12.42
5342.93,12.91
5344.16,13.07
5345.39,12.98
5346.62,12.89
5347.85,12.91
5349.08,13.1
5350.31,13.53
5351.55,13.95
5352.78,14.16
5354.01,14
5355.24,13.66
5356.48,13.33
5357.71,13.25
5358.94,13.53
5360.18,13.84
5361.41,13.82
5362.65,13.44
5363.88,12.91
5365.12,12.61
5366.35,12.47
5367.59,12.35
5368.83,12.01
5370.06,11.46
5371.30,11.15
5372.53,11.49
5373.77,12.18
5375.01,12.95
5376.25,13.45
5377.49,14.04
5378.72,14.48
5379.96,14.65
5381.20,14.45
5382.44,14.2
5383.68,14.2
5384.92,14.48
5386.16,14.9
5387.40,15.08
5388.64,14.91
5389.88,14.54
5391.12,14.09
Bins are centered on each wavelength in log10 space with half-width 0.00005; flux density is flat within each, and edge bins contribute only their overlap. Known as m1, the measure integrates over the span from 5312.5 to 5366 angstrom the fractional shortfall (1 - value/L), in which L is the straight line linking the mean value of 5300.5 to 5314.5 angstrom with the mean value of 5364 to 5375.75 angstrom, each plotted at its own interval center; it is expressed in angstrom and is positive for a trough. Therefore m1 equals -2.2 angstrom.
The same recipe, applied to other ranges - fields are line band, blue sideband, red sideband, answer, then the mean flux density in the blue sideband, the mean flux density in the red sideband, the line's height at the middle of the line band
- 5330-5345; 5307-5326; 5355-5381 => 0.5 angstrom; 12.7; 13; 12.8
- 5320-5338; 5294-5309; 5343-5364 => 0.5 angstrom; 12.2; 13.4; 12.9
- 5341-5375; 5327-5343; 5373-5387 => 0.3 angstrom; 12.2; 14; 13.1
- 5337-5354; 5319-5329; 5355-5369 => 0.0 angstrom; 12.7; 13.1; 12.9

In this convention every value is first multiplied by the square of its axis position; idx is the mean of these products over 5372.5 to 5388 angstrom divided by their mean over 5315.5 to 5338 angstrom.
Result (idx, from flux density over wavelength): 1.14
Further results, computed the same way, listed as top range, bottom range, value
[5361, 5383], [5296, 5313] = 1.08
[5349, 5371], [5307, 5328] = 1.06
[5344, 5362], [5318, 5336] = 1.09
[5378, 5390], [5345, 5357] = 1.10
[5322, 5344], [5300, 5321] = 1.00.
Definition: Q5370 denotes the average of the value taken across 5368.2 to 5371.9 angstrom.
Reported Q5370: 11.5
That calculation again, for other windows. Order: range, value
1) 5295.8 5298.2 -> 11.8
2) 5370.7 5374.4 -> 11.6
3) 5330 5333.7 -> 12.2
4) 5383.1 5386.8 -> 14.5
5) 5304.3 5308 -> 12.4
